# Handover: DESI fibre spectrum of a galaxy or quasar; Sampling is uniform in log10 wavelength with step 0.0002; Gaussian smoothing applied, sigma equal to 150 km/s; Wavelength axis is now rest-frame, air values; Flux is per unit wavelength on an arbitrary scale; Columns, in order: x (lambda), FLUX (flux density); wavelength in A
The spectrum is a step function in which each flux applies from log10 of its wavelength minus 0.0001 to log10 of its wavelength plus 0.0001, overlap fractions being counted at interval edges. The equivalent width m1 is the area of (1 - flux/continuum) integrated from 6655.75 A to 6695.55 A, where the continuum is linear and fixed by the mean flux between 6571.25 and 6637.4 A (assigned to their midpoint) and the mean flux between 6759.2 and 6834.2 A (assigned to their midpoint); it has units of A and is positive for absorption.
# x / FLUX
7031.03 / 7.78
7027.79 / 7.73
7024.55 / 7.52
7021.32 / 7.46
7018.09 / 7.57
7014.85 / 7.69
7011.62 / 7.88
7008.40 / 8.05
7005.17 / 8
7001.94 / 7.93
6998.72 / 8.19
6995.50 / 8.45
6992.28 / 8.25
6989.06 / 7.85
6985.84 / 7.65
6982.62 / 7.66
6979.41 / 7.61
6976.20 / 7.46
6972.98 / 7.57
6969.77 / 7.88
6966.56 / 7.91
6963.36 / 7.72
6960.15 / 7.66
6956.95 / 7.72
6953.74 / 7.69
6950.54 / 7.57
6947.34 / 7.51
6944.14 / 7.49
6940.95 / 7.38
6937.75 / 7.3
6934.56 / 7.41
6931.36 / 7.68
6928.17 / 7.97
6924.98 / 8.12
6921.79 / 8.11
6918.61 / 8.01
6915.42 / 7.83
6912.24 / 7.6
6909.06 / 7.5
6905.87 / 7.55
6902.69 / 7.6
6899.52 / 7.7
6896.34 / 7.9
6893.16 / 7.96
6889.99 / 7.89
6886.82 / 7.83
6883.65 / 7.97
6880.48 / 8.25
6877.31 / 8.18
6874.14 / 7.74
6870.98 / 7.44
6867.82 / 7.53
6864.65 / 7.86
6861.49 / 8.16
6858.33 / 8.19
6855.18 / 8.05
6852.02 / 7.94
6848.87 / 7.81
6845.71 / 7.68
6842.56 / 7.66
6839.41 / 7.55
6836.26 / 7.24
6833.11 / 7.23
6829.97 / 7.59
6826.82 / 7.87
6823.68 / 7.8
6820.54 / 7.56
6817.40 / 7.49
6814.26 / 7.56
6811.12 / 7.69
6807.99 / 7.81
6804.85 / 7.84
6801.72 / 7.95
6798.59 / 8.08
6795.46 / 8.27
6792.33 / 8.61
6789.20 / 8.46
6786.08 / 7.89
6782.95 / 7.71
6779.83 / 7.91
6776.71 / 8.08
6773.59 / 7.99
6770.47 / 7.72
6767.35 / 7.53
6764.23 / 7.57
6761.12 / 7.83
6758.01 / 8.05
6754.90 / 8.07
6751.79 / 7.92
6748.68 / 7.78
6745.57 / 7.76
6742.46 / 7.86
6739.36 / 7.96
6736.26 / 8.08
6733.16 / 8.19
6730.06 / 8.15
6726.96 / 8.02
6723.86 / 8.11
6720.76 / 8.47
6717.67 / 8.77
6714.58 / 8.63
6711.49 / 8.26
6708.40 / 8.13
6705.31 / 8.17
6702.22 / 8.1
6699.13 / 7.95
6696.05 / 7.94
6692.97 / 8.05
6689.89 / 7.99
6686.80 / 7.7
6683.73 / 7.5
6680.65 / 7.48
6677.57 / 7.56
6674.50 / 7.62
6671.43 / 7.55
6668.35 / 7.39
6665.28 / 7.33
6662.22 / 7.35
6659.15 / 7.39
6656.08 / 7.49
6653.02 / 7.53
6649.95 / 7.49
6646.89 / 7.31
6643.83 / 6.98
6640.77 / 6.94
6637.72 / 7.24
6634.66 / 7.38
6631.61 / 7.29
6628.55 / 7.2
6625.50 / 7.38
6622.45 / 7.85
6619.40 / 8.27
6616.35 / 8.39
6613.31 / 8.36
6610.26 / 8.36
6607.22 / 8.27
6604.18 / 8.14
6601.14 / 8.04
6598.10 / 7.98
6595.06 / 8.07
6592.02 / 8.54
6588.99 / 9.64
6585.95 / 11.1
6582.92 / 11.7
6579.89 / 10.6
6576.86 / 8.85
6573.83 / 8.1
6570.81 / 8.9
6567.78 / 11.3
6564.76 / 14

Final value 3.3 A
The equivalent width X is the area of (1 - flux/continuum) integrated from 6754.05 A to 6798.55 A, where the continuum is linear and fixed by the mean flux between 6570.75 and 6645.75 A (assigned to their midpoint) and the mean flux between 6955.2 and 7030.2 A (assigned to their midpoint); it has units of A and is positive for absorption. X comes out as 0.75 A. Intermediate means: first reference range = 8.36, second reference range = 7.8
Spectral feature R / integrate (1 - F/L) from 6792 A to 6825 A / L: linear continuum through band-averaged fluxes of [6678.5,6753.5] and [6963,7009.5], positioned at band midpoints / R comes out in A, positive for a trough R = 0.55 A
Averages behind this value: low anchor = 8.04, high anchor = 7.88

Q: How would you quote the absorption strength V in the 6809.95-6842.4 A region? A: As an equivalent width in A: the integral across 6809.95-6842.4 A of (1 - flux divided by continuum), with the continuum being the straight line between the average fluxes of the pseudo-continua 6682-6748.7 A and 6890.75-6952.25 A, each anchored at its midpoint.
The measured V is 1.3 A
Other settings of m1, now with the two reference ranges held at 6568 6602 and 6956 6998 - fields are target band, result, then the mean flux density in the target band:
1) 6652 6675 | 4.0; 7.45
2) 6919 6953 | 1.3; 7.67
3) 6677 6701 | 3.1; 7.78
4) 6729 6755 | 2.3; 7.97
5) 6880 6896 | 0.4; 7.96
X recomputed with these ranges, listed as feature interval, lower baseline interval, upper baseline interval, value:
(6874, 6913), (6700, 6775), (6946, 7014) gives 0.4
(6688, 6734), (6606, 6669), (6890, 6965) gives -3.5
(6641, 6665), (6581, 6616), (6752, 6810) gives 3.6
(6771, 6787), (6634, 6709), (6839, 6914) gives -0.4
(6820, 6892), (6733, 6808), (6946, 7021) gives 0.9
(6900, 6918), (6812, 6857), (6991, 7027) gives 0.3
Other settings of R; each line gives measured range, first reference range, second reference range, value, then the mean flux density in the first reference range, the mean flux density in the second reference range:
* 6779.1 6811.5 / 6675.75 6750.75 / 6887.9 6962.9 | -0.6 A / 8.02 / 7.7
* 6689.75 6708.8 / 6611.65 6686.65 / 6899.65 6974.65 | -1.3 A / 7.52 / 7.69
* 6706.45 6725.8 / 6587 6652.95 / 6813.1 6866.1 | -1.4 A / 7.88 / 7.72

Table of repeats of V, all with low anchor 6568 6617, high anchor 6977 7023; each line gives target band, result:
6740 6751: 1.0 A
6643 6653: 1.7 A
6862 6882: 0.9 A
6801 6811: 0.7 A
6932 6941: 0.7 A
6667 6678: 1.6 A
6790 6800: 0.1 A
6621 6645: 4.4 A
